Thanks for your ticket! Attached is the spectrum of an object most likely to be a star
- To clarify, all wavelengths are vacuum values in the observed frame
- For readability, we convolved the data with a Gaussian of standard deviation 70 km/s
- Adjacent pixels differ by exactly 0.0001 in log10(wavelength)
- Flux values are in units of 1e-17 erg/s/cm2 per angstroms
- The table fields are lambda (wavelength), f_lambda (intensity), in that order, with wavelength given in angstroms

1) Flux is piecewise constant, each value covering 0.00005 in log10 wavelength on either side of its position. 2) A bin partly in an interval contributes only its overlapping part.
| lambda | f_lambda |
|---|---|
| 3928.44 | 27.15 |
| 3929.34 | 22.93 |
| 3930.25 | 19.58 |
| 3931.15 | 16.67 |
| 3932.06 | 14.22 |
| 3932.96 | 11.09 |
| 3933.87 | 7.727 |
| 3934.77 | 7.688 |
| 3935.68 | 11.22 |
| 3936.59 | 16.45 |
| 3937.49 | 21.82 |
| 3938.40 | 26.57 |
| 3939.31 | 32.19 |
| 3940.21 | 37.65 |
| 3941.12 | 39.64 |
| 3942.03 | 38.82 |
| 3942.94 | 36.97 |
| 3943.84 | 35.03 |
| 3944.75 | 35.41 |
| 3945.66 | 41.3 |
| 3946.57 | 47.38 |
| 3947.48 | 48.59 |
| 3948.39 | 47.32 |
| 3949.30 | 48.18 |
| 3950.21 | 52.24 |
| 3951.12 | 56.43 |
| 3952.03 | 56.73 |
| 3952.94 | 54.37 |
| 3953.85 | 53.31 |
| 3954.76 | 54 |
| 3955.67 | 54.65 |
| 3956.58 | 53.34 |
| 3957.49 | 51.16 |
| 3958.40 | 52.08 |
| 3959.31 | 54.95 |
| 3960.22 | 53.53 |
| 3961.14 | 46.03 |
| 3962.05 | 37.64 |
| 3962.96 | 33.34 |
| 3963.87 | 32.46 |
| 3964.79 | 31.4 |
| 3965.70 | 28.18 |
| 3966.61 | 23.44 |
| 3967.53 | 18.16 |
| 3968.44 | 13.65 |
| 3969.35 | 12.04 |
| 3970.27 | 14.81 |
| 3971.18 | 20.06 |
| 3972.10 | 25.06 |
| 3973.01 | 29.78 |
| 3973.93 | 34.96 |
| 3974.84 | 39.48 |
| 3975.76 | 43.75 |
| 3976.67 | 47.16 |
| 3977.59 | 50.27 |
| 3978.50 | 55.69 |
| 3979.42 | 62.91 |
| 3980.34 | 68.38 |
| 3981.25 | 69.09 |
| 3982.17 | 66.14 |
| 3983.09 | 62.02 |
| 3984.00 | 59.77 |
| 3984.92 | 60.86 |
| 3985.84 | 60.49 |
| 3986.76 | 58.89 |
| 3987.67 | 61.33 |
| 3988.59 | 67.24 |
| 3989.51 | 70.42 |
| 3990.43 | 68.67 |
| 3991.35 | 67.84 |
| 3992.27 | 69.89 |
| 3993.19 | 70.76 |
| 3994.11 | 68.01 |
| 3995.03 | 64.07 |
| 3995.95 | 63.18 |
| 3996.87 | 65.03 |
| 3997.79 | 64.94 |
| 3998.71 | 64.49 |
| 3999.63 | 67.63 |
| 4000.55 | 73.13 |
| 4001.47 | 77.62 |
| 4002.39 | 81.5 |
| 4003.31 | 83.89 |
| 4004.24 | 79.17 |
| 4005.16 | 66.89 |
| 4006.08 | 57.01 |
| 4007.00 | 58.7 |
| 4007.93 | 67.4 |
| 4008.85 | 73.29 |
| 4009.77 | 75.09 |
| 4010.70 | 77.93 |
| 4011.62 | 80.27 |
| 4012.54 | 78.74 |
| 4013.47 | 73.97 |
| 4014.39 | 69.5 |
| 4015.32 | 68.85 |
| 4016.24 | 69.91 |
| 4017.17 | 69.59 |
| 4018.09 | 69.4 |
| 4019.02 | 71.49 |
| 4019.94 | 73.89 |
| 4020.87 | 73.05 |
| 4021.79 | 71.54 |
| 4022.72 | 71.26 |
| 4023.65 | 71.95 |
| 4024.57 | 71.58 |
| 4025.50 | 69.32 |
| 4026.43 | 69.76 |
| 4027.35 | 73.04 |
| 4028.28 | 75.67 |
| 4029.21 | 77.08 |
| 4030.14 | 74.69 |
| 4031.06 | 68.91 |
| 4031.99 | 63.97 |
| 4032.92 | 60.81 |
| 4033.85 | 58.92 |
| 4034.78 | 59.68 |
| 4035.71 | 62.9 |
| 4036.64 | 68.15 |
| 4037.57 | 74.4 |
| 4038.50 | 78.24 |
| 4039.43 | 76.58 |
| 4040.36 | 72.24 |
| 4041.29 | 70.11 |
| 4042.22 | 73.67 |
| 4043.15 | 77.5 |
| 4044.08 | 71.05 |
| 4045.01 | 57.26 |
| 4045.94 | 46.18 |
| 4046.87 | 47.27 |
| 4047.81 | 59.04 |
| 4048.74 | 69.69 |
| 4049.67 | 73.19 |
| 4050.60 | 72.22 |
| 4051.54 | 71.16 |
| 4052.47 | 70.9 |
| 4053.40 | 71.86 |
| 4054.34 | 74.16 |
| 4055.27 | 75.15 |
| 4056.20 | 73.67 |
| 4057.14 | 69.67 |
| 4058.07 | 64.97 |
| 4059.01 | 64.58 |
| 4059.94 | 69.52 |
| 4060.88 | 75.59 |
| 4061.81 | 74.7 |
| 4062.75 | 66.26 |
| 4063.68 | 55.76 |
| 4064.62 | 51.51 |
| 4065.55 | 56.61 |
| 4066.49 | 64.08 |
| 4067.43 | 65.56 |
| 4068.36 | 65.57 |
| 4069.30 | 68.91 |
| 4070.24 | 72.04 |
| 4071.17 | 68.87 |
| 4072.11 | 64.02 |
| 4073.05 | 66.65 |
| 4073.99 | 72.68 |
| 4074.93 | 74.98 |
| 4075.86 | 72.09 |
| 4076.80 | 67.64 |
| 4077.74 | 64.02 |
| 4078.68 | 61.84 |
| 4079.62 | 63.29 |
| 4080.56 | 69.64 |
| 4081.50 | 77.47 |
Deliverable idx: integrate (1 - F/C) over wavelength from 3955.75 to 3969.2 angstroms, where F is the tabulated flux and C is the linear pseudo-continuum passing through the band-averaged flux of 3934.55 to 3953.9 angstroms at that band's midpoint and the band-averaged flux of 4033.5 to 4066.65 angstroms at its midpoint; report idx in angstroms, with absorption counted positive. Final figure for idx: 1.7 angstroms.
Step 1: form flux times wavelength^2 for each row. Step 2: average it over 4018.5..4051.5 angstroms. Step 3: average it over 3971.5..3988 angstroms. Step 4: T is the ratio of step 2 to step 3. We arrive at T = 1.3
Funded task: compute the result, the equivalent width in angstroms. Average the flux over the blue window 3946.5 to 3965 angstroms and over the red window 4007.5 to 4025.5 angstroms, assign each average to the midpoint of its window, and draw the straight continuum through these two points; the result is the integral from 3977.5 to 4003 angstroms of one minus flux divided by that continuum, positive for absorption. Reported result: -1.5 angstroms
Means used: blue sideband 48.8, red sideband 72.5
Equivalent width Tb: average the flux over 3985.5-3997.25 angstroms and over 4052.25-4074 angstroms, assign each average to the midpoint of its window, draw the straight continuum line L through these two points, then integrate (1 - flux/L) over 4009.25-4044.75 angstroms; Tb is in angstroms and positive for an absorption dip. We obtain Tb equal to -2.49 angstroms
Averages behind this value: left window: 65.9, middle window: 71.4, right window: 67.5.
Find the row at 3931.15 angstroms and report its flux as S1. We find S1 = 16.67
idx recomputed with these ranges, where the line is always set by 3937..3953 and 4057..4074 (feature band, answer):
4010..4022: -3.7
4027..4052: -3.0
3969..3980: 2.5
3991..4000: -2.6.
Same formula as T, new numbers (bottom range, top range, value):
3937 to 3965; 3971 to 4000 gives 1.34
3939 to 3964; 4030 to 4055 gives 1.53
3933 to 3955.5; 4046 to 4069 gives 1.87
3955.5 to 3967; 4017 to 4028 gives 1.74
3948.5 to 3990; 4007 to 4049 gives 1.53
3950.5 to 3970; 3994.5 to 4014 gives 1.76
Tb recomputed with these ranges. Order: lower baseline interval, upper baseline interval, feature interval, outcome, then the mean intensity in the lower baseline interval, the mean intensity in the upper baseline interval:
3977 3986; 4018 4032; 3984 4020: -1.6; 61.4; 72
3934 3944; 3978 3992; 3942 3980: 0.7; 26.8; 64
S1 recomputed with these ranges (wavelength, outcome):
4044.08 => 71.05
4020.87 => 73.05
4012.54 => 78.74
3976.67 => 47.16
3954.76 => 54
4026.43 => 69.76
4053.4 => 71.86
